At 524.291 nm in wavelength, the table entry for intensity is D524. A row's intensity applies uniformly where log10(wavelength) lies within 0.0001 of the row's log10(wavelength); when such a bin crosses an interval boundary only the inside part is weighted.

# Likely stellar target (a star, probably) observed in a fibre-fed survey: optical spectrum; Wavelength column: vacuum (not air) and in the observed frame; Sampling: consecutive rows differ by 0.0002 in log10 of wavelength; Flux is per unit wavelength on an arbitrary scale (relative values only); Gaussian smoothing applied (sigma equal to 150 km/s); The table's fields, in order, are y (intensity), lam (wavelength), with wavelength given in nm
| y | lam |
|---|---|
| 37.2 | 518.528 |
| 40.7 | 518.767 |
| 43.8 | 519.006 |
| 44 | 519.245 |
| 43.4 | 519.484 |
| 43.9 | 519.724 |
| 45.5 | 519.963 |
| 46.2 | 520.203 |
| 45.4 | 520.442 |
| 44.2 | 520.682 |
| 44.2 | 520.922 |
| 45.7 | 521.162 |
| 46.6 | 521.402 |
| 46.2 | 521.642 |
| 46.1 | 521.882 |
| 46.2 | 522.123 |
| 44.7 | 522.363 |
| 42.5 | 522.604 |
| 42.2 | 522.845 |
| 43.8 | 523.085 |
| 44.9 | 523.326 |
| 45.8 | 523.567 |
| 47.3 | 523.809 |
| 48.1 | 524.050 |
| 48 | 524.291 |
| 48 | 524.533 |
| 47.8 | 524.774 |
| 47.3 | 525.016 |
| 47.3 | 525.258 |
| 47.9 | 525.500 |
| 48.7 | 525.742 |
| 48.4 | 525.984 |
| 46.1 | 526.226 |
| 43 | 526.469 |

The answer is 48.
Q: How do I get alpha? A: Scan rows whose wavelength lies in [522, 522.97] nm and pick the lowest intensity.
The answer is 42.2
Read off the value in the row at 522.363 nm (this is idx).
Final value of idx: 44.7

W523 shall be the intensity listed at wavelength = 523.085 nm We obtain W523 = 43.8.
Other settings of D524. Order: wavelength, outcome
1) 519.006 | 43.8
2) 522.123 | 46.2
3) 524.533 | 48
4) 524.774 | 47.8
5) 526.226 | 46.1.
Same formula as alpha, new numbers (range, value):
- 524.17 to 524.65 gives 48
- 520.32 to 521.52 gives 44.2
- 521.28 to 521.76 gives 46.2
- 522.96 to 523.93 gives 43.8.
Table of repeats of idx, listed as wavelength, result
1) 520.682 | 44.2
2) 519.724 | 43.9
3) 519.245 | 44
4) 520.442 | 45.4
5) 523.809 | 47.3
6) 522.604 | 42.5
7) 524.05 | 48.1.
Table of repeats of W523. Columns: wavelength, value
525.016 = 47.3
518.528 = 37.2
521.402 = 46.6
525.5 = 47.9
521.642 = 46.2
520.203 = 46.2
